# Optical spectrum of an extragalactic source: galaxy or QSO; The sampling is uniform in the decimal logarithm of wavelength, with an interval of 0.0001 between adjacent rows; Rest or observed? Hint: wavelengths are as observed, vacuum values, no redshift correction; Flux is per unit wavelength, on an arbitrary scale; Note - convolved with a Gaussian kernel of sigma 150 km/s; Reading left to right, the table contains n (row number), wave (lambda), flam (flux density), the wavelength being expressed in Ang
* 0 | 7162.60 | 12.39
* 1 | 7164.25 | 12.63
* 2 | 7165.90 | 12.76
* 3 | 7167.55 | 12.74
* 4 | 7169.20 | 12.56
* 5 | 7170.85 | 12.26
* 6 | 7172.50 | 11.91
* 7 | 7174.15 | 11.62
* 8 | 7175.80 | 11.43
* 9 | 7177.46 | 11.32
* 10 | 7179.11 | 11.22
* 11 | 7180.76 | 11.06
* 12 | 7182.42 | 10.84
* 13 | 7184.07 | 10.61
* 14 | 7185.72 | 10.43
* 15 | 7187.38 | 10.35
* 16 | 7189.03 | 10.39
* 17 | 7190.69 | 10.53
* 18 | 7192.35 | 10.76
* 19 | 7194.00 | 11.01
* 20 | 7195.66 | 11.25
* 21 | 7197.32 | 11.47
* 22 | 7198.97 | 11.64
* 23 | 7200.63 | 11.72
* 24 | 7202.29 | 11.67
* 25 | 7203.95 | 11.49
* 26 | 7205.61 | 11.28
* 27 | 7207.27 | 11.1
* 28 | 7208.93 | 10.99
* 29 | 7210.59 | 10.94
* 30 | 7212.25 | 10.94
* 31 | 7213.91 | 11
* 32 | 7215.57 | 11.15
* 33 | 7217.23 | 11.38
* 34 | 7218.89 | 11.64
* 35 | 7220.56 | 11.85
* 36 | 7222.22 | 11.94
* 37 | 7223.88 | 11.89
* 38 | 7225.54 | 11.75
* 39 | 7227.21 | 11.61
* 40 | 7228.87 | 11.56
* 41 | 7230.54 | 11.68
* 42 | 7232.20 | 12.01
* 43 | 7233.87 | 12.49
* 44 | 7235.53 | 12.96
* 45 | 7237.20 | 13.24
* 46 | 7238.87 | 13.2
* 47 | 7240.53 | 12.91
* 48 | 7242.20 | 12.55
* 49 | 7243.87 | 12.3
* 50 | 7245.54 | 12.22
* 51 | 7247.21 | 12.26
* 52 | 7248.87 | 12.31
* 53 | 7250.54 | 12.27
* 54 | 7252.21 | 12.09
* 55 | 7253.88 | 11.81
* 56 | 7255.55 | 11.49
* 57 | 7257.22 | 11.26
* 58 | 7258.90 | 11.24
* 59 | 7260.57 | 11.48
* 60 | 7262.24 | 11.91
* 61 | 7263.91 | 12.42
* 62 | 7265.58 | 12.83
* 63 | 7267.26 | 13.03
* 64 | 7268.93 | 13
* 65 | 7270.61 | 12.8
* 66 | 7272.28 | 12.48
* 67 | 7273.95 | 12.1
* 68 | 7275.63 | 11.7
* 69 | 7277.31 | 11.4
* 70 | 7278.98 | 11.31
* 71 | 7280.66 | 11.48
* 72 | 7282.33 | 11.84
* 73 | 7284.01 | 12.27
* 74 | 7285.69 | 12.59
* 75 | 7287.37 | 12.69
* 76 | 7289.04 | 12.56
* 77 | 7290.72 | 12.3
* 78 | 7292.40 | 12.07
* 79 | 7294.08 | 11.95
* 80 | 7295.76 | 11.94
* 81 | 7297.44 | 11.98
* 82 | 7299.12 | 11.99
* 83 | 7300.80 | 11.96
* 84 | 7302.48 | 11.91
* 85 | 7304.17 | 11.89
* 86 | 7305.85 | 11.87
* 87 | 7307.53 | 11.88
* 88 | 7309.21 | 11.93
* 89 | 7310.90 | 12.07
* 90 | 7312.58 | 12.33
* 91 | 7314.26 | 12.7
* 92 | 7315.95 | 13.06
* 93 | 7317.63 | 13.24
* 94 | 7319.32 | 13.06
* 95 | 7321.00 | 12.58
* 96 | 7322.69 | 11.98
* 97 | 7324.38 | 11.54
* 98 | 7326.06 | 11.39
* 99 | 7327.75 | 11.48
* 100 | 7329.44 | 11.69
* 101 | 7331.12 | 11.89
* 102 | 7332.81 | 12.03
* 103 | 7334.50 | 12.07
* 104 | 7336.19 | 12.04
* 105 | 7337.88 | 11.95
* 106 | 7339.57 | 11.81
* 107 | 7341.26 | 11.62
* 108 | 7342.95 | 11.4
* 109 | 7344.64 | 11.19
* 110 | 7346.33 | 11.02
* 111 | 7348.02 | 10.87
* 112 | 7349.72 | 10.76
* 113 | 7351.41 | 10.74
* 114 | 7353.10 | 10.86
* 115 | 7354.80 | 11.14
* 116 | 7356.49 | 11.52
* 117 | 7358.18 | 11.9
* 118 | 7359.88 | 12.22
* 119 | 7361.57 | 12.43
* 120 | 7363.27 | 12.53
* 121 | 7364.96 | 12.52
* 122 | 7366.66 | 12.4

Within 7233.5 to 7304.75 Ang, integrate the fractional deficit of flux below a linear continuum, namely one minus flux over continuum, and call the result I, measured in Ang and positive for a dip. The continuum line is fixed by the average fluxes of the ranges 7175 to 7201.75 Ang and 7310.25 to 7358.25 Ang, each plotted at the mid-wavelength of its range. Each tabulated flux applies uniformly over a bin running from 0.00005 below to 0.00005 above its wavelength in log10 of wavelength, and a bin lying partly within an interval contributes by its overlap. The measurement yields -4.7 Ang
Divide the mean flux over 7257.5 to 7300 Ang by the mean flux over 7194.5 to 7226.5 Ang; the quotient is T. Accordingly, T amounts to 1.06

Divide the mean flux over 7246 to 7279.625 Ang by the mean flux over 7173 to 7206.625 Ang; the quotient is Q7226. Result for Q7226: 1.09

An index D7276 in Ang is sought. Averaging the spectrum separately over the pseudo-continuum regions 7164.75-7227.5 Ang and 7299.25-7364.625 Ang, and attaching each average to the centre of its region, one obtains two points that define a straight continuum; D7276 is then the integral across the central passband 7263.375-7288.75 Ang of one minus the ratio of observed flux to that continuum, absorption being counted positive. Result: -1.3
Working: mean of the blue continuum 11.4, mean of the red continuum 11.9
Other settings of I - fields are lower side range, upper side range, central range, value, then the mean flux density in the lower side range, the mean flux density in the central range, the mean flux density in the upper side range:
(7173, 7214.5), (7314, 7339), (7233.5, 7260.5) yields -1.7 Ang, 11.1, 12.3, 12.2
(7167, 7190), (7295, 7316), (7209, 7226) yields 0.2 Ang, 11.3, 11.4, 12.1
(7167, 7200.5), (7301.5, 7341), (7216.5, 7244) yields -1.5 Ang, 11.3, 12.2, 12.1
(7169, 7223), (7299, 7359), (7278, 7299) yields -0.8 Ang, 11.2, 12.1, 11.8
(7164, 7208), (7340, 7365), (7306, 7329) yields -1.5 Ang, 11.4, 12.2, 11.5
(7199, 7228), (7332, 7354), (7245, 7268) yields -1.2 Ang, 11.4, 12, 11.4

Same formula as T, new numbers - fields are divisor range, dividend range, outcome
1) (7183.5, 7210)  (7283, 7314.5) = 1.10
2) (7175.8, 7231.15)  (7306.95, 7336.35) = 1.08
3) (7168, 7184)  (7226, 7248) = 1.07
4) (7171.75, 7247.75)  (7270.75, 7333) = 1.05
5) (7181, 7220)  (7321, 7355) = 1.04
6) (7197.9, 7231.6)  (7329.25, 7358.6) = 1.00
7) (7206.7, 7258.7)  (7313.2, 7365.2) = 1.00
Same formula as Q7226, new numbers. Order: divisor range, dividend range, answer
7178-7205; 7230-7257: 1.12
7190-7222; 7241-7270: 1.08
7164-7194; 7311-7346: 1.06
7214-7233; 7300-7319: 1.05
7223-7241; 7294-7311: 0.97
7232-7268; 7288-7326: 0.99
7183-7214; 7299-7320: 1.12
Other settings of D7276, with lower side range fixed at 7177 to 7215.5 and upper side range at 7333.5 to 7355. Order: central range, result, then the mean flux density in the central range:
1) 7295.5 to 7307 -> -0.7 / 11.9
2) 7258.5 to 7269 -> -1.0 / 12.3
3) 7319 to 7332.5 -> -0.7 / 11.9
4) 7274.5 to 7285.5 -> -0.5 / 11.7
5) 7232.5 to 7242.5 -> -1.6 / 12.9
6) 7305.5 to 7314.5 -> -0.7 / 12.1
